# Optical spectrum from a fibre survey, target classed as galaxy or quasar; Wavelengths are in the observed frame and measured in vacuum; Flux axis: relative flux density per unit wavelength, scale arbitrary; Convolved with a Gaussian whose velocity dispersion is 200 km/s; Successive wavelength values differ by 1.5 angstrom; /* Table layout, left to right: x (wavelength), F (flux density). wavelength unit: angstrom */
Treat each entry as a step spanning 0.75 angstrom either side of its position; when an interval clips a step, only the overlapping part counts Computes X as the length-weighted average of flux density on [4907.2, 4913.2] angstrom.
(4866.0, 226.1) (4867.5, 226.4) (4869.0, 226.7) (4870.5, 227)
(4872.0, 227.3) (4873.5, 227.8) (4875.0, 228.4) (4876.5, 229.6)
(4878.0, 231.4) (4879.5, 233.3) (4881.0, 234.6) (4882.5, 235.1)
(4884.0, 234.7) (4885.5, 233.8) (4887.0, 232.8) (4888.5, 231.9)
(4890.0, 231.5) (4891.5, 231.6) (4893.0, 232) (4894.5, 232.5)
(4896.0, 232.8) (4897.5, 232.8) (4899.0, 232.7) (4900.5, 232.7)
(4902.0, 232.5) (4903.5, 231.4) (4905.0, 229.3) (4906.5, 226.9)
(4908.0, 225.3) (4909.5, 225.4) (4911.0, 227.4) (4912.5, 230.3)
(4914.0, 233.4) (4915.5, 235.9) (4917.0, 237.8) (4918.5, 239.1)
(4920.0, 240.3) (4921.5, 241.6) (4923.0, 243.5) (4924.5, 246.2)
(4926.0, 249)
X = 227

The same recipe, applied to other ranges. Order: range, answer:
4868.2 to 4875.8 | 227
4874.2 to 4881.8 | 231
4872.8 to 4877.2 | 229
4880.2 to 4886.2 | 235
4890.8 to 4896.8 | 232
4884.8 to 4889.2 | 233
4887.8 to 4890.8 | 232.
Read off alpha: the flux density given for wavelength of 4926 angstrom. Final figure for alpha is 249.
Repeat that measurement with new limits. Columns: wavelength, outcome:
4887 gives 232.8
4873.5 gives 227.8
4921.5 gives 241.6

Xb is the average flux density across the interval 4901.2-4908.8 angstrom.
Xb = 229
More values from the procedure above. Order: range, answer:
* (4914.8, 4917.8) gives 237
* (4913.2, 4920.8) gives 237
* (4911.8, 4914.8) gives 232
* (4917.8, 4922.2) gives 240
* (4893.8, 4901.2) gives 233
